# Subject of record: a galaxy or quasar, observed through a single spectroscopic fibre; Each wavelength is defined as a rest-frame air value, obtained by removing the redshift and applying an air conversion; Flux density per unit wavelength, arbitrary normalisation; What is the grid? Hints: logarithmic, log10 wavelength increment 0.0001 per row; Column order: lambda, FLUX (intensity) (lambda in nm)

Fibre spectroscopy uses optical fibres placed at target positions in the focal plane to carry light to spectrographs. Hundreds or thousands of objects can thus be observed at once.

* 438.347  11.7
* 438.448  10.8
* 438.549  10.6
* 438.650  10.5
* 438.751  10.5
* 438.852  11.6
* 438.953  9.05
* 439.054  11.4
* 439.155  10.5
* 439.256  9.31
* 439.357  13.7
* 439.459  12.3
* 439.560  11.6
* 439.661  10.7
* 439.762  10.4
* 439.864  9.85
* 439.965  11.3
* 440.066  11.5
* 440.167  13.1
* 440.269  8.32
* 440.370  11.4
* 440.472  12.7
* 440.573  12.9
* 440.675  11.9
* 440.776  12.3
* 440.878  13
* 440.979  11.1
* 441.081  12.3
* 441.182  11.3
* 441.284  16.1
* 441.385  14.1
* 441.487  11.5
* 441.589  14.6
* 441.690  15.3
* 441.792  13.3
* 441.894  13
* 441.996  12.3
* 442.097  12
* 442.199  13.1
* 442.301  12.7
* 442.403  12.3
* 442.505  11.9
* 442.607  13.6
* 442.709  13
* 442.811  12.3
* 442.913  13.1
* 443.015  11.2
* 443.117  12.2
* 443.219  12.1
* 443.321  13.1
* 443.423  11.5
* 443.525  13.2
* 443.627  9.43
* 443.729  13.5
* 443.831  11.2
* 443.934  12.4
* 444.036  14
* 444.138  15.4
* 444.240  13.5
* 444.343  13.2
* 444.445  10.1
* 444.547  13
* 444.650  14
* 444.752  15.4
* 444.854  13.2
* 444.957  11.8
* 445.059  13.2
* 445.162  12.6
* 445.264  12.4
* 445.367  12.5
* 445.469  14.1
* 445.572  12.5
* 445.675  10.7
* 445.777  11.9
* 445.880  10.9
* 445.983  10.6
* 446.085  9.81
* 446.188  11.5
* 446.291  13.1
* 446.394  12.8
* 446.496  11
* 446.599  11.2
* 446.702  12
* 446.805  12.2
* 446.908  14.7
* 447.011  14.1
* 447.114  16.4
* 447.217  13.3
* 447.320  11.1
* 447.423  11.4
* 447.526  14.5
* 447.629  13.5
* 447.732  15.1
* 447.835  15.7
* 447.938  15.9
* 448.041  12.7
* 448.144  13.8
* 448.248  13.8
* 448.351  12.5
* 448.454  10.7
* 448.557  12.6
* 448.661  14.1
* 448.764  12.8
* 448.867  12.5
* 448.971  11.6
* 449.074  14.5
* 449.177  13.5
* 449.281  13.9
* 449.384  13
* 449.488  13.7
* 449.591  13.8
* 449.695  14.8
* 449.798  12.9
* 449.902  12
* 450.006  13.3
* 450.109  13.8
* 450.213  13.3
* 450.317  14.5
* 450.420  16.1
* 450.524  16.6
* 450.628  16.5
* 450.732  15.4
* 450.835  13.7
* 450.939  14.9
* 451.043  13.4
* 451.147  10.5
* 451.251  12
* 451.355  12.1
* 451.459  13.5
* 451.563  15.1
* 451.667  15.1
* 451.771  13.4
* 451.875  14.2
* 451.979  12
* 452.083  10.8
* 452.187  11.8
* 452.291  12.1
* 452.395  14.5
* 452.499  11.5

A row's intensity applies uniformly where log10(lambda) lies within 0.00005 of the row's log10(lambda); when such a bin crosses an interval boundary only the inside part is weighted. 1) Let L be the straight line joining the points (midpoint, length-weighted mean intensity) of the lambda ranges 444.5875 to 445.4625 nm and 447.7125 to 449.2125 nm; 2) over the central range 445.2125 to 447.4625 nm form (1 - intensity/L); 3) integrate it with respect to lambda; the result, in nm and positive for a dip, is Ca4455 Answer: 0.17 nm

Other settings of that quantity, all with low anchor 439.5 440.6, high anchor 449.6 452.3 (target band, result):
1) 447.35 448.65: -0.052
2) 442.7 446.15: -0.069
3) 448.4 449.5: 0.019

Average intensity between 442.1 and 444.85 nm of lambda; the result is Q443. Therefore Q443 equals 12.7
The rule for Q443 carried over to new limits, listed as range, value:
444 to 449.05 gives 12.9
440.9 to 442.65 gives 13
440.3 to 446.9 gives 12.5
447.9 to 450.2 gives 13.3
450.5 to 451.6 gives 13.9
